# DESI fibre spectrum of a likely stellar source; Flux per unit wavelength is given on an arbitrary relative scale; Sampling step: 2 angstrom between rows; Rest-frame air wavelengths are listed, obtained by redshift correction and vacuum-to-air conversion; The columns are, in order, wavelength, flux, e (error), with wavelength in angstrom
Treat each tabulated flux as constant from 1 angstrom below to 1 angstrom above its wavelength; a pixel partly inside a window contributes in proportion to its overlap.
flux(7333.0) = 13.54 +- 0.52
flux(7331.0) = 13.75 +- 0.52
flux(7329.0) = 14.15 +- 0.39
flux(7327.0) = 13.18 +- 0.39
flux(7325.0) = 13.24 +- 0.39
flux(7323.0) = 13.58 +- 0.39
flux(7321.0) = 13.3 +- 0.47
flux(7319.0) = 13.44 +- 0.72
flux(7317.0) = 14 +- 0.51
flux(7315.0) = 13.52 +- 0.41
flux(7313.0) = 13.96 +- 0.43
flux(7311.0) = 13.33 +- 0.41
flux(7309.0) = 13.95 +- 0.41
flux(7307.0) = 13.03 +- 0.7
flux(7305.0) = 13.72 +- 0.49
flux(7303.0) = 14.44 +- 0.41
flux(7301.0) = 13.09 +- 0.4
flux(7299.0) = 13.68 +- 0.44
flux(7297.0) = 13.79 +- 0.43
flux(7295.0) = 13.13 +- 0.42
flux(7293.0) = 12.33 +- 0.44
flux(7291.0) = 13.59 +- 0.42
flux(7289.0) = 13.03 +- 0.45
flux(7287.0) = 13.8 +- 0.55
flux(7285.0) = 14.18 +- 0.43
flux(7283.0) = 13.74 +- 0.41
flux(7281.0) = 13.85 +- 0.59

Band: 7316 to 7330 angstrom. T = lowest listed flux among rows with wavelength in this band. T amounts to 13.18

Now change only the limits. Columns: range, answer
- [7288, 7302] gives 12.33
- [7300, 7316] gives 13.03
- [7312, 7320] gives 13.44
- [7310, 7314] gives 13.33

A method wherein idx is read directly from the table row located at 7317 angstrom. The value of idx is 14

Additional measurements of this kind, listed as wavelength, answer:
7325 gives 13.24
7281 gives 13.85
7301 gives 13.09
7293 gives 12.33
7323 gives 13.58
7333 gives 13.54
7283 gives 13.74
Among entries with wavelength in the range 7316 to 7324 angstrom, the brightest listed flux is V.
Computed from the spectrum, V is 14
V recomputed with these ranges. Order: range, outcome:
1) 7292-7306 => 14.44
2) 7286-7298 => 13.8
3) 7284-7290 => 14.18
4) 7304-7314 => 13.96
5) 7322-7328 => 13.58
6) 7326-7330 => 14.15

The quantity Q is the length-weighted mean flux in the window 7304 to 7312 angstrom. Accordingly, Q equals 13.5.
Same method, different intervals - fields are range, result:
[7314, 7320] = 13.7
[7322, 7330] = 13.5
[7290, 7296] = 13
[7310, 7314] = 13.6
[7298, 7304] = 13.7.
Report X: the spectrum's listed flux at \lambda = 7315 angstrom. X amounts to 13.52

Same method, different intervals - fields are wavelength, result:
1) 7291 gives 13.59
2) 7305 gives 13.72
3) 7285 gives 14.18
